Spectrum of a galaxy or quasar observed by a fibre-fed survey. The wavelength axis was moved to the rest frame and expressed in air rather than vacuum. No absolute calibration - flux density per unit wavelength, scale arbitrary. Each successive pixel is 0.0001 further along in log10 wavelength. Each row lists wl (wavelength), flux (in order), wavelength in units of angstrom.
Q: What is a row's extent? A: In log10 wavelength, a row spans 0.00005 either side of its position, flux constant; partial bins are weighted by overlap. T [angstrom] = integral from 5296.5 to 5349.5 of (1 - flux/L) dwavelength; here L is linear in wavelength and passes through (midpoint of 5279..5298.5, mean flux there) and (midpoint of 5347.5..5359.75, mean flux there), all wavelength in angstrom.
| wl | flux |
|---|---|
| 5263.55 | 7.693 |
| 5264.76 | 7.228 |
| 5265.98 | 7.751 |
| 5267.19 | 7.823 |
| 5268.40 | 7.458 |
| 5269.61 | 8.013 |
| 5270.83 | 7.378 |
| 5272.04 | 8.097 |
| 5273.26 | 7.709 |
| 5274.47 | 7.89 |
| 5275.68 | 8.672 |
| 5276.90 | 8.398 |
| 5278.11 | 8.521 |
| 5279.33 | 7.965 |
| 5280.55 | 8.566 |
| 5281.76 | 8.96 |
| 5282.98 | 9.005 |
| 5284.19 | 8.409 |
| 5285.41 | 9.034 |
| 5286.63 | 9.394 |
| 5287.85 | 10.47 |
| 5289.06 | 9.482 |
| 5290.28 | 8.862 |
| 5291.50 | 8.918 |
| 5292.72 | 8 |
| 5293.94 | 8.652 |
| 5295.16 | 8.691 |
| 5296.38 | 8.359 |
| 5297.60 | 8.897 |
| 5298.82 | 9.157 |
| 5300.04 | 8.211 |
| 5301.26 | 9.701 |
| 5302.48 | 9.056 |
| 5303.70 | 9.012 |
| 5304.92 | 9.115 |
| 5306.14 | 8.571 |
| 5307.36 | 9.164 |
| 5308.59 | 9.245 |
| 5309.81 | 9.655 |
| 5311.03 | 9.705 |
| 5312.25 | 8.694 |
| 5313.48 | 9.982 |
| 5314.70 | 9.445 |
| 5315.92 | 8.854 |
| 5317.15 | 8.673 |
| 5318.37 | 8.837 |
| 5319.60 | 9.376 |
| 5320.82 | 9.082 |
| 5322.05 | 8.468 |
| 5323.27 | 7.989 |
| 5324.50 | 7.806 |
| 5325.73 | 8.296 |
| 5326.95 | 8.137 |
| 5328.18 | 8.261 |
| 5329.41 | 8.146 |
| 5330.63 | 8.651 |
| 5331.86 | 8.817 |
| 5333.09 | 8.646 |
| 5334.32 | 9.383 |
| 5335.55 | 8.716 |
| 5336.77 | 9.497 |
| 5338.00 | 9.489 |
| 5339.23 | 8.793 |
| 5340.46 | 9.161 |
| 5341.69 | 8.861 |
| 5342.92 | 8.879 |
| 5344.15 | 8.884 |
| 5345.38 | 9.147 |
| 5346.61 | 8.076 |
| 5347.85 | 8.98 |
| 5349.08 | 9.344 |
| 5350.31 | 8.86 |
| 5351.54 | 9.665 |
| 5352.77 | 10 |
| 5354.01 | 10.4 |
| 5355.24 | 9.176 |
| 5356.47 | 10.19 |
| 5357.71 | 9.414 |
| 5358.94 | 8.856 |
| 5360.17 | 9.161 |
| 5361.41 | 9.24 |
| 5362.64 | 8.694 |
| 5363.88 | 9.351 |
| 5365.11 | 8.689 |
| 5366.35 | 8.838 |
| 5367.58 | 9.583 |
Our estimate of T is 1.7 angstrom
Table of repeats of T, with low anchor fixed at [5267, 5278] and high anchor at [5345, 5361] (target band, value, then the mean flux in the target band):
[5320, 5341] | 0.7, 8.67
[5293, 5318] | -1.5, 9.03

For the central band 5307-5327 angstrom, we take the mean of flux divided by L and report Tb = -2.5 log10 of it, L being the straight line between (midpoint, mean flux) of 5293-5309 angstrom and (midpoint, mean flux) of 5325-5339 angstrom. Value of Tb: -0.01 mag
